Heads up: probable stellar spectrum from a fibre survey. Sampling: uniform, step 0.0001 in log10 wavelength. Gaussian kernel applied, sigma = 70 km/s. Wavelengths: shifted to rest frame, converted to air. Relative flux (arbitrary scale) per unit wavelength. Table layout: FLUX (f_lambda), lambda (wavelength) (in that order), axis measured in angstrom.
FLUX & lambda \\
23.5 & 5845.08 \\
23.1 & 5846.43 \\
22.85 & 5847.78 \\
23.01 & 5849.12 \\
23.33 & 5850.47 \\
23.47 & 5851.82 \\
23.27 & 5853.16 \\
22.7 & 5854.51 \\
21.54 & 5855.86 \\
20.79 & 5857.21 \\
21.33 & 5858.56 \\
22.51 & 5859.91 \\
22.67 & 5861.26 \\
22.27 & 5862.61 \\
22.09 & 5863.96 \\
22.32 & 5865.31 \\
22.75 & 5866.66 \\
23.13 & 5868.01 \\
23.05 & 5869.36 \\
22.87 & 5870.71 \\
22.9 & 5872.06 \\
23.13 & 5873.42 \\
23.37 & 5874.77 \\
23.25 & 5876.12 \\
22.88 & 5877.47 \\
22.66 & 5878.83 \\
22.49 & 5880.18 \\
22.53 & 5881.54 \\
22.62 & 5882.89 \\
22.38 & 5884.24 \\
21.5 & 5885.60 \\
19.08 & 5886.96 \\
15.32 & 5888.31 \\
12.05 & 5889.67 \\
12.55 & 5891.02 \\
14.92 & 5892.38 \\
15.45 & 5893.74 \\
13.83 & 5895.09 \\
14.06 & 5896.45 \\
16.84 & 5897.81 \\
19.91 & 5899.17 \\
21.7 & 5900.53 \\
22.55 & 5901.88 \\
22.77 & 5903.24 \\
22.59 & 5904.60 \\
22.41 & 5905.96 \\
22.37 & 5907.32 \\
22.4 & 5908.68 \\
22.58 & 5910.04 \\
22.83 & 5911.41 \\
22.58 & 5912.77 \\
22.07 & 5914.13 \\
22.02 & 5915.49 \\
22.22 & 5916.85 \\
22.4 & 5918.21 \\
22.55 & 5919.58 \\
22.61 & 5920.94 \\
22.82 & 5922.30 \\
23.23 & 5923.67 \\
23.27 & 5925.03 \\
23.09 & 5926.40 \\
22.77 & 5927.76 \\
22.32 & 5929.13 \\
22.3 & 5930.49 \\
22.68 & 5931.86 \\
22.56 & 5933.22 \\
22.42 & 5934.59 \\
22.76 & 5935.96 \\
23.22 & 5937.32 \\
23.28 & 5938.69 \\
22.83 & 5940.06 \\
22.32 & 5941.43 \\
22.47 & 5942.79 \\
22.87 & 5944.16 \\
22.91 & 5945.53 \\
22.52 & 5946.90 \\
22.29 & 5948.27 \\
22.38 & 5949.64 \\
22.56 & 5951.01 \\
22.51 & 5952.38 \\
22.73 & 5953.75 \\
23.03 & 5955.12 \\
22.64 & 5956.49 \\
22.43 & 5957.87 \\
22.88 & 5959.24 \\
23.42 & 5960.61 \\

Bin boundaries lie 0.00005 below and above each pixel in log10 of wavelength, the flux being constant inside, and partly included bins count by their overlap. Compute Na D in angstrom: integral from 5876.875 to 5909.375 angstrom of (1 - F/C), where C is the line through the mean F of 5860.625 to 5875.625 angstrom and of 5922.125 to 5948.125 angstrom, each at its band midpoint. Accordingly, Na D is 4.69 angstrom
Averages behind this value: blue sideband 22.8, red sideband 22.8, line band 19.5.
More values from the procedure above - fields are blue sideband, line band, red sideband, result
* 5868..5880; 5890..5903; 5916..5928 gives 3.4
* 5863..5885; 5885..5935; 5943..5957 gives 4.7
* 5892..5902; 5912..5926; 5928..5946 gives -1.6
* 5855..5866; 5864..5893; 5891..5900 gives -3.2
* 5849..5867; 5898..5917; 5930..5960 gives 0.4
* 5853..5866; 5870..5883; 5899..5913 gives -0.4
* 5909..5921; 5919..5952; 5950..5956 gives -0.2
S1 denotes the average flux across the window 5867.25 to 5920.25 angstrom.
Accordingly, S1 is 20.7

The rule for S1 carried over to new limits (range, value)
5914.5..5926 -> 22.6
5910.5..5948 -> 22.7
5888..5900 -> 15.1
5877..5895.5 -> 18.6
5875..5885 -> 22.7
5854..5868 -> 22.1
